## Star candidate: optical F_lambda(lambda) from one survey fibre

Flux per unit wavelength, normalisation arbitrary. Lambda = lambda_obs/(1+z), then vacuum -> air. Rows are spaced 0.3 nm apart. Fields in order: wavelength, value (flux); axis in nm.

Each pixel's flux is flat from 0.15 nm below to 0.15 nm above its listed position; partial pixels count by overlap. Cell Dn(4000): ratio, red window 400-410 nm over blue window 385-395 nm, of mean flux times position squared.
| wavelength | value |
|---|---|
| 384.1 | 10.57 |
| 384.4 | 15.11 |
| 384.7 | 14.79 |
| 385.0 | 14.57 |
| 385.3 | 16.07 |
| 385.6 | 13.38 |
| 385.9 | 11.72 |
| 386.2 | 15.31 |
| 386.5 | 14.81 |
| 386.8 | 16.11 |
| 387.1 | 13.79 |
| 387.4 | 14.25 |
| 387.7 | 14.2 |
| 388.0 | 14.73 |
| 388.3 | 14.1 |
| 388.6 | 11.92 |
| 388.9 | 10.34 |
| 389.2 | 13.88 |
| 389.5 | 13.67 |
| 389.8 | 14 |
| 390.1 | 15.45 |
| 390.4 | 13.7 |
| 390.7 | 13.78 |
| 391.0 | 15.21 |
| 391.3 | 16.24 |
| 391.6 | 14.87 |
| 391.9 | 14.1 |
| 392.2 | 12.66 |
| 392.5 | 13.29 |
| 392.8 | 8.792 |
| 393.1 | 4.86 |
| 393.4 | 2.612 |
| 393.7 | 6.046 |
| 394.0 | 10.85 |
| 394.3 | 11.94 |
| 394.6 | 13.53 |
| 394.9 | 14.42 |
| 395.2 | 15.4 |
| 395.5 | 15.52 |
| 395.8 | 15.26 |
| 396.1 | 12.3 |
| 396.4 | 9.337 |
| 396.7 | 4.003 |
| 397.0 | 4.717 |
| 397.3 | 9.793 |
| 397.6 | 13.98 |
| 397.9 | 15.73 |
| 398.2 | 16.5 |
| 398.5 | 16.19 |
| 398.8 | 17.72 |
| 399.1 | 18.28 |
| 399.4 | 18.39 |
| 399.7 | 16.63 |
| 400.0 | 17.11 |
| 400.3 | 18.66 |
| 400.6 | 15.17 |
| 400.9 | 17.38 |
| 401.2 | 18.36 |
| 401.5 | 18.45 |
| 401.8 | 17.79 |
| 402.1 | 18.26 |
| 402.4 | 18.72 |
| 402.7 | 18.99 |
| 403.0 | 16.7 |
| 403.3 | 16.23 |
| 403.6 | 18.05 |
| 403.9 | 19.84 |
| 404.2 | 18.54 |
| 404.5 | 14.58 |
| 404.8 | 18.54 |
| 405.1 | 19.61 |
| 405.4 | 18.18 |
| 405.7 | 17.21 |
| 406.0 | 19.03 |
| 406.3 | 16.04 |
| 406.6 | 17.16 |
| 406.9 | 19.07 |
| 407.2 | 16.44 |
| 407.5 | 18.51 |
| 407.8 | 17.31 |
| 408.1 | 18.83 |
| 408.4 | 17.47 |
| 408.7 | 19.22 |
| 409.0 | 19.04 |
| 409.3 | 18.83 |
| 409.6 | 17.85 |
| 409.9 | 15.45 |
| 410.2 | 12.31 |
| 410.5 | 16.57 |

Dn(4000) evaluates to 1.50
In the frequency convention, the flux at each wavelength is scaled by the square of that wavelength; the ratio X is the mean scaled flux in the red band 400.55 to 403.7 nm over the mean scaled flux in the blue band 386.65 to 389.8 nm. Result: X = 1.39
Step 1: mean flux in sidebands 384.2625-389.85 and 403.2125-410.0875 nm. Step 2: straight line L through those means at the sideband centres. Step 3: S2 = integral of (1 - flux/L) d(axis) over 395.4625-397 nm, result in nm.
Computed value 0.53 nm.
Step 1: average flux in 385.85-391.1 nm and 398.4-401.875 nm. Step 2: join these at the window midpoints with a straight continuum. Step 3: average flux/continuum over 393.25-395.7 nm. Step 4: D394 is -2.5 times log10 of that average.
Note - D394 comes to 0.362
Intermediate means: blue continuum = 14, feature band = 11.4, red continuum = 17.5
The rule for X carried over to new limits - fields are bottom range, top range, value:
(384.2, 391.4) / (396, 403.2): 1.16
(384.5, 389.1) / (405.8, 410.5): 1.39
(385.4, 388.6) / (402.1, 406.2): 1.39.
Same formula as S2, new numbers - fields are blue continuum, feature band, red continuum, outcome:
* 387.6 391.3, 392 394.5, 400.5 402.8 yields 1.00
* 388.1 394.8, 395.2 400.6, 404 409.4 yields 0.18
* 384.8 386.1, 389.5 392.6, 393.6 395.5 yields -0.30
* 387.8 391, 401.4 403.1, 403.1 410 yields -0.14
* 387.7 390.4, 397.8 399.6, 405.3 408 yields -0.15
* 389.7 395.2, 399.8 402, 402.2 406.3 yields -0.17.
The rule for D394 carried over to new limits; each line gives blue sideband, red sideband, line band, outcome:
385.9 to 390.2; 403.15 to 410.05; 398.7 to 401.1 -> -0.063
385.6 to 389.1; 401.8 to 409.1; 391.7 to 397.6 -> 0.405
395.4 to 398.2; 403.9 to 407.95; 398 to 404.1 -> -0.230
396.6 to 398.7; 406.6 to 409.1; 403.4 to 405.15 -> -0.134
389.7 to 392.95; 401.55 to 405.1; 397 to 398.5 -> 0.206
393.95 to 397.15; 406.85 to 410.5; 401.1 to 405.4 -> -0.200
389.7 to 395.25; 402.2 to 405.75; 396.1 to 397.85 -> 0.499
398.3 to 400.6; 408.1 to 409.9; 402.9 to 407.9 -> 0.013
